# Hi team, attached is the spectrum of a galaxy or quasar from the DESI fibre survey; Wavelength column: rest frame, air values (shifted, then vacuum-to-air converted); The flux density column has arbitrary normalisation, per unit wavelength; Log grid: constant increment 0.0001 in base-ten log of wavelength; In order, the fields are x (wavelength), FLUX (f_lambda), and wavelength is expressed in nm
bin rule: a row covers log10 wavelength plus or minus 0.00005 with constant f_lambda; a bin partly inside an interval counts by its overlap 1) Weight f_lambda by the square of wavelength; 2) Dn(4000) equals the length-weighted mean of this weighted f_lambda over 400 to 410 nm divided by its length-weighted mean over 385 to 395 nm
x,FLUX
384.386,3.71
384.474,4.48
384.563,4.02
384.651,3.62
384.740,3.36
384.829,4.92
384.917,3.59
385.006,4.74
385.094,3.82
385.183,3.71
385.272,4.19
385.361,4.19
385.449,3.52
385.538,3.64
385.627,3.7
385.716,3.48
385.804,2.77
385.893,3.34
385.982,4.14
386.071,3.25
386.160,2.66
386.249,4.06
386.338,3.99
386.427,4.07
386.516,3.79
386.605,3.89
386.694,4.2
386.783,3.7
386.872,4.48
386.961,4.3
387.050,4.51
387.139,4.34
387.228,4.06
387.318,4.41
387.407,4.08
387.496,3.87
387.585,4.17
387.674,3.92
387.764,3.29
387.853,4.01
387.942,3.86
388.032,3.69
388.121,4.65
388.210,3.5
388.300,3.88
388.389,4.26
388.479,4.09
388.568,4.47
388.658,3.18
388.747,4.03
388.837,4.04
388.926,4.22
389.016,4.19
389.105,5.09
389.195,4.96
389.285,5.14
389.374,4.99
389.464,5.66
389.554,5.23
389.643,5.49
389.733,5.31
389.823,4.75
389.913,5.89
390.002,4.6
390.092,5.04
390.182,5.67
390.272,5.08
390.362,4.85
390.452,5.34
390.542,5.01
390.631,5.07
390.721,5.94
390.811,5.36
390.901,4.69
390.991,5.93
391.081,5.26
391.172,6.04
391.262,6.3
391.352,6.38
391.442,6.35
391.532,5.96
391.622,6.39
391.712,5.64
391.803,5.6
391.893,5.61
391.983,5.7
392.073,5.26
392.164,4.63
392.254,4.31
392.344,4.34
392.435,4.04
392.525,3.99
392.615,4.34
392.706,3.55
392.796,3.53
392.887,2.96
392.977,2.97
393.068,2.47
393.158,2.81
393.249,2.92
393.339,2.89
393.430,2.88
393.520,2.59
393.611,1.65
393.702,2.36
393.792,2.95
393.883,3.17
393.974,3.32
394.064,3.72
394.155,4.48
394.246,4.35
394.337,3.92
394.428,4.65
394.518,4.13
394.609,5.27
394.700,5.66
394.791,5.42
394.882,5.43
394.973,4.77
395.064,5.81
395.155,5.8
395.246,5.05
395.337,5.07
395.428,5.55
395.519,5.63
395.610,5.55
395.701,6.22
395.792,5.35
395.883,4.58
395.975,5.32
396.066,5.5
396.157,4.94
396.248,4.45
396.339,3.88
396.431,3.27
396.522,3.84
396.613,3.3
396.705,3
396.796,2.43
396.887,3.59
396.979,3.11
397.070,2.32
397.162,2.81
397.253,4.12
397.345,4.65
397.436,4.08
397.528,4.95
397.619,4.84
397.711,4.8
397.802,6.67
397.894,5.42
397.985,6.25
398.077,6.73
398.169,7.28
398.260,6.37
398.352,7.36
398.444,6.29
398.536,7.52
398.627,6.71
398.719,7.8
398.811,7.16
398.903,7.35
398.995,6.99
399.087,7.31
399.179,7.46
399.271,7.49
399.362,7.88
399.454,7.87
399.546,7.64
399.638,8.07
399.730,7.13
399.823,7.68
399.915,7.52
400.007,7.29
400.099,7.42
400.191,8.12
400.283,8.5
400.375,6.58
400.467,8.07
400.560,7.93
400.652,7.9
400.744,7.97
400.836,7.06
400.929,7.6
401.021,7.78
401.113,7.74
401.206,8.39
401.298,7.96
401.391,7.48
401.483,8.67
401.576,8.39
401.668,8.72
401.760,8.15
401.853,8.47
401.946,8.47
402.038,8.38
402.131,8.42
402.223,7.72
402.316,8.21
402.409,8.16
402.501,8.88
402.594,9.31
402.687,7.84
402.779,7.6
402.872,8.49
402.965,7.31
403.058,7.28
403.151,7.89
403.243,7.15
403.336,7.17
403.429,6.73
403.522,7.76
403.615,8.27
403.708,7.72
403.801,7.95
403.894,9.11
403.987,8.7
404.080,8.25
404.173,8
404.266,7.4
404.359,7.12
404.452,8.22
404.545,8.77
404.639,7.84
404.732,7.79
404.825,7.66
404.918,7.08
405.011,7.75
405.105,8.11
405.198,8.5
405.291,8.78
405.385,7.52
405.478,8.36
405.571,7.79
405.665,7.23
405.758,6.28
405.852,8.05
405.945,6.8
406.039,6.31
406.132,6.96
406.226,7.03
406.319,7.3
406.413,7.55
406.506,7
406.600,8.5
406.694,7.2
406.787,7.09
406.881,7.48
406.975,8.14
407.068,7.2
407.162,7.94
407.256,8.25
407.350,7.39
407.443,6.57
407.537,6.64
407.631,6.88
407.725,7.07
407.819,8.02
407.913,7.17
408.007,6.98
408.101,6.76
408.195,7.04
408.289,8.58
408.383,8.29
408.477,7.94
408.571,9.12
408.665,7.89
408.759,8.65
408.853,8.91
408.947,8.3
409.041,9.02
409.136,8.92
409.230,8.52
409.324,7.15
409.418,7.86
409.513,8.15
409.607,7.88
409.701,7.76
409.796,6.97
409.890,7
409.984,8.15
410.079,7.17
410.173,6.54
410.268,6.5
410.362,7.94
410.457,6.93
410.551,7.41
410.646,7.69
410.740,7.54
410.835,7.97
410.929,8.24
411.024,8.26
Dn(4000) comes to 1.9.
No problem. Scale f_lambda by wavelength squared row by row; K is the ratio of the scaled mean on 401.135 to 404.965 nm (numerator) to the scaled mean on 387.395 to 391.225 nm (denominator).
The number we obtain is 1.83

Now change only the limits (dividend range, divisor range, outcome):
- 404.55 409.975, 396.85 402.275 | 1.14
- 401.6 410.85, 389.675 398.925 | 1.71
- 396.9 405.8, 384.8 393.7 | 1.80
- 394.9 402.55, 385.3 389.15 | 1.74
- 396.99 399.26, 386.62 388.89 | 1.55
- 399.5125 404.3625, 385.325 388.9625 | 2.19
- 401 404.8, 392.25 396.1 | 1.99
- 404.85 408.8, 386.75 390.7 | 1.83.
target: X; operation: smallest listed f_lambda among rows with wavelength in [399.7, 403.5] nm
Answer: 6.58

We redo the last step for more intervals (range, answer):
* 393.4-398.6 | 1.65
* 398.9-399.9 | 6.99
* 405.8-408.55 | 6.31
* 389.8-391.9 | 4.6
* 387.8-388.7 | 3.18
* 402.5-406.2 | 6.28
